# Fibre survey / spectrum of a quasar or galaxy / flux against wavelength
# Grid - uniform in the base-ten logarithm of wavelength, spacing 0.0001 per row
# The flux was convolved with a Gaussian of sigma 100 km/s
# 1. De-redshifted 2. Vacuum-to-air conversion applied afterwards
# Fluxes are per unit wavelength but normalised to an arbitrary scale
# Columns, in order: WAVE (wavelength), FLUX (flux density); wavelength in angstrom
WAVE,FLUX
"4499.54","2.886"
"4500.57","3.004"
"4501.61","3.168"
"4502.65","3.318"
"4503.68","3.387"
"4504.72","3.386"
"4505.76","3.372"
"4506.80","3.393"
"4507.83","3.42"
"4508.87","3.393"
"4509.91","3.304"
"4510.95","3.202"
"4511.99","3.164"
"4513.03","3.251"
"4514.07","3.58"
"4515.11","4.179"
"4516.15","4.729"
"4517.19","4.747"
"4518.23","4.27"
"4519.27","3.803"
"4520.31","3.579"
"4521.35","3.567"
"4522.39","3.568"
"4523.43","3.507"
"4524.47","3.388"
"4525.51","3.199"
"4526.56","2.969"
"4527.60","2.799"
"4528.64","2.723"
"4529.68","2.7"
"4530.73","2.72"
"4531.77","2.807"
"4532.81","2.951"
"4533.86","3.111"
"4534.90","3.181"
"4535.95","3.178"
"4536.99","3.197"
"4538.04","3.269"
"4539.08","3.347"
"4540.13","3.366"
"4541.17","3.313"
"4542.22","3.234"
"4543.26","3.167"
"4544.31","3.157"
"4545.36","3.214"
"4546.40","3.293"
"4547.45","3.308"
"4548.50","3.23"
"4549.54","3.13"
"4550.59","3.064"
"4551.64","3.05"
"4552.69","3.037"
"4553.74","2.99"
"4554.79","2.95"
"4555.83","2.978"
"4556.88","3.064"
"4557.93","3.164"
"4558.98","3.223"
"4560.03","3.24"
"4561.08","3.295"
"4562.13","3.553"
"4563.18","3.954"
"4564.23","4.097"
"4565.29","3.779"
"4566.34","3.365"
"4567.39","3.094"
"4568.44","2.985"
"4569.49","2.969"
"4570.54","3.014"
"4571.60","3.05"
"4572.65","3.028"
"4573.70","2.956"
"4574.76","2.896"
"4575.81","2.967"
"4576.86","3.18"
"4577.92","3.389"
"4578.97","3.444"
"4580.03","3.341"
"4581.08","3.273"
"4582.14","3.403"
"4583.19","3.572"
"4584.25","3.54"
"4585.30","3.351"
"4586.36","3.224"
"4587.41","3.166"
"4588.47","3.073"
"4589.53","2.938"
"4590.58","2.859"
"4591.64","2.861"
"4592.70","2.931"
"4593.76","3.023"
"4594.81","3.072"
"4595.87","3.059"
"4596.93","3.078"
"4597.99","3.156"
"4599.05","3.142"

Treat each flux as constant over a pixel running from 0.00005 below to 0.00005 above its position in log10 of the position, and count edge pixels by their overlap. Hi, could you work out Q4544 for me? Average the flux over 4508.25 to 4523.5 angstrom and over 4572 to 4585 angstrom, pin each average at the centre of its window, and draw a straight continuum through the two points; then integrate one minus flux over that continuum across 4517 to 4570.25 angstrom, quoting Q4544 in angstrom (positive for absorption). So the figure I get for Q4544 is 3.8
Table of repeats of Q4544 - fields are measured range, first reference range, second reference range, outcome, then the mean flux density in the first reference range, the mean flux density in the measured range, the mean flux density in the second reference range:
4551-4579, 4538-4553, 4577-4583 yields 0.8 angstrom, 3.21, 3.21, 3.37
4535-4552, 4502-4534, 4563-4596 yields 0.5 angstrom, 3.4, 3.22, 3.21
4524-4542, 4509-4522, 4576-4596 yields 2.7 angstrom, 3.77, 3.07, 3.19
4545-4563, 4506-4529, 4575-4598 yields 0.9 angstrom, 3.54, 3.18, 3.17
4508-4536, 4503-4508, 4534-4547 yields -0.6 angstrom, 3.39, 3.39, 3.24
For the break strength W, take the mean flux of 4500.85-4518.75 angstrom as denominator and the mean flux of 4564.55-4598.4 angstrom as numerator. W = 0.9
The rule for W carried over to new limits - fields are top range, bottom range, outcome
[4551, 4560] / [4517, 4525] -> 0.81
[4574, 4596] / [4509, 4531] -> 0.91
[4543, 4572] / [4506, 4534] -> 0.95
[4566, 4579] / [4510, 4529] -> 0.86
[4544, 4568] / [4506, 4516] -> 0.94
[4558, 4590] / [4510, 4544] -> 0.97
